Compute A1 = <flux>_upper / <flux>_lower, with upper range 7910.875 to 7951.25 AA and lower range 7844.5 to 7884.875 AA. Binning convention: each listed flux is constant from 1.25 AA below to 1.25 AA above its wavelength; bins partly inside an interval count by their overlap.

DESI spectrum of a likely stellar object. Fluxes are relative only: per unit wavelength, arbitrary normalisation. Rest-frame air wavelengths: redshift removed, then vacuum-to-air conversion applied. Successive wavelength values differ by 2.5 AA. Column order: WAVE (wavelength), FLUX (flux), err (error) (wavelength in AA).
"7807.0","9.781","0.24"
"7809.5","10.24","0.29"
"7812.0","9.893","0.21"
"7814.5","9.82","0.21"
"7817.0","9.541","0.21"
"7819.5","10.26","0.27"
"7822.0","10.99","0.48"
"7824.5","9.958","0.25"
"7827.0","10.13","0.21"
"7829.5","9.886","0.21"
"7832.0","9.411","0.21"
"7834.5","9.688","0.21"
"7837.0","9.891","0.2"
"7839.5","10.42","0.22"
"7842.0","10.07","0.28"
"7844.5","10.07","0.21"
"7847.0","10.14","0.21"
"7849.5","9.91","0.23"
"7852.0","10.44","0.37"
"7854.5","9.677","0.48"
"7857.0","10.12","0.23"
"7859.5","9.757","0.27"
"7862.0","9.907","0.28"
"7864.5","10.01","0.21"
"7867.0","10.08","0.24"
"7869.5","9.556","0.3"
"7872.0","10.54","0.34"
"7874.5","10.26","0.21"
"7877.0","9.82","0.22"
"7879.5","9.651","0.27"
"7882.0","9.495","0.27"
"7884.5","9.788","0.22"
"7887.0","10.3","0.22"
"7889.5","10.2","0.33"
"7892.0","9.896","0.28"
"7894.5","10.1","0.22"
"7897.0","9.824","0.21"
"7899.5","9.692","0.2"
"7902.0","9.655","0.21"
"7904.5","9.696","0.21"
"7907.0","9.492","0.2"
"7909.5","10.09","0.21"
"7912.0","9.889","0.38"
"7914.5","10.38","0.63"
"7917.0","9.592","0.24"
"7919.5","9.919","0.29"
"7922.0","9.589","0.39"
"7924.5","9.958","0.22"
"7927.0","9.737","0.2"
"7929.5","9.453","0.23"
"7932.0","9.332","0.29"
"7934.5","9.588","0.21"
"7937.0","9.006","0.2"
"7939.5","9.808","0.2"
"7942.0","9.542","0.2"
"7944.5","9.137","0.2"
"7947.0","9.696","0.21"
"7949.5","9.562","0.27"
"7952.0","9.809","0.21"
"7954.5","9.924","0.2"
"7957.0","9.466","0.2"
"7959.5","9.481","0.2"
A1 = 0.97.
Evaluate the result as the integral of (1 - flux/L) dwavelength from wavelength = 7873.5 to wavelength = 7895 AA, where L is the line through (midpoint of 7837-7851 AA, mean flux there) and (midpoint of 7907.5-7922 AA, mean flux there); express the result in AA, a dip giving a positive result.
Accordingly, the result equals 0.13 AA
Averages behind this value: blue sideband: 10.1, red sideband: 9.92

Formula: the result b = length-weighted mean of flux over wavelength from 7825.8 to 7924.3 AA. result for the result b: 9.92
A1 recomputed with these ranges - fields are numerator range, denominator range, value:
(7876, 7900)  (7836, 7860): 0.98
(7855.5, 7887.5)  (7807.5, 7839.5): 0.99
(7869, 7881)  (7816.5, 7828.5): 0.98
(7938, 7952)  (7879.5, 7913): 0.97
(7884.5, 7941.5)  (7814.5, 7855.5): 0.98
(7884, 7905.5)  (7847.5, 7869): 0.99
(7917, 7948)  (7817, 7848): 0.95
